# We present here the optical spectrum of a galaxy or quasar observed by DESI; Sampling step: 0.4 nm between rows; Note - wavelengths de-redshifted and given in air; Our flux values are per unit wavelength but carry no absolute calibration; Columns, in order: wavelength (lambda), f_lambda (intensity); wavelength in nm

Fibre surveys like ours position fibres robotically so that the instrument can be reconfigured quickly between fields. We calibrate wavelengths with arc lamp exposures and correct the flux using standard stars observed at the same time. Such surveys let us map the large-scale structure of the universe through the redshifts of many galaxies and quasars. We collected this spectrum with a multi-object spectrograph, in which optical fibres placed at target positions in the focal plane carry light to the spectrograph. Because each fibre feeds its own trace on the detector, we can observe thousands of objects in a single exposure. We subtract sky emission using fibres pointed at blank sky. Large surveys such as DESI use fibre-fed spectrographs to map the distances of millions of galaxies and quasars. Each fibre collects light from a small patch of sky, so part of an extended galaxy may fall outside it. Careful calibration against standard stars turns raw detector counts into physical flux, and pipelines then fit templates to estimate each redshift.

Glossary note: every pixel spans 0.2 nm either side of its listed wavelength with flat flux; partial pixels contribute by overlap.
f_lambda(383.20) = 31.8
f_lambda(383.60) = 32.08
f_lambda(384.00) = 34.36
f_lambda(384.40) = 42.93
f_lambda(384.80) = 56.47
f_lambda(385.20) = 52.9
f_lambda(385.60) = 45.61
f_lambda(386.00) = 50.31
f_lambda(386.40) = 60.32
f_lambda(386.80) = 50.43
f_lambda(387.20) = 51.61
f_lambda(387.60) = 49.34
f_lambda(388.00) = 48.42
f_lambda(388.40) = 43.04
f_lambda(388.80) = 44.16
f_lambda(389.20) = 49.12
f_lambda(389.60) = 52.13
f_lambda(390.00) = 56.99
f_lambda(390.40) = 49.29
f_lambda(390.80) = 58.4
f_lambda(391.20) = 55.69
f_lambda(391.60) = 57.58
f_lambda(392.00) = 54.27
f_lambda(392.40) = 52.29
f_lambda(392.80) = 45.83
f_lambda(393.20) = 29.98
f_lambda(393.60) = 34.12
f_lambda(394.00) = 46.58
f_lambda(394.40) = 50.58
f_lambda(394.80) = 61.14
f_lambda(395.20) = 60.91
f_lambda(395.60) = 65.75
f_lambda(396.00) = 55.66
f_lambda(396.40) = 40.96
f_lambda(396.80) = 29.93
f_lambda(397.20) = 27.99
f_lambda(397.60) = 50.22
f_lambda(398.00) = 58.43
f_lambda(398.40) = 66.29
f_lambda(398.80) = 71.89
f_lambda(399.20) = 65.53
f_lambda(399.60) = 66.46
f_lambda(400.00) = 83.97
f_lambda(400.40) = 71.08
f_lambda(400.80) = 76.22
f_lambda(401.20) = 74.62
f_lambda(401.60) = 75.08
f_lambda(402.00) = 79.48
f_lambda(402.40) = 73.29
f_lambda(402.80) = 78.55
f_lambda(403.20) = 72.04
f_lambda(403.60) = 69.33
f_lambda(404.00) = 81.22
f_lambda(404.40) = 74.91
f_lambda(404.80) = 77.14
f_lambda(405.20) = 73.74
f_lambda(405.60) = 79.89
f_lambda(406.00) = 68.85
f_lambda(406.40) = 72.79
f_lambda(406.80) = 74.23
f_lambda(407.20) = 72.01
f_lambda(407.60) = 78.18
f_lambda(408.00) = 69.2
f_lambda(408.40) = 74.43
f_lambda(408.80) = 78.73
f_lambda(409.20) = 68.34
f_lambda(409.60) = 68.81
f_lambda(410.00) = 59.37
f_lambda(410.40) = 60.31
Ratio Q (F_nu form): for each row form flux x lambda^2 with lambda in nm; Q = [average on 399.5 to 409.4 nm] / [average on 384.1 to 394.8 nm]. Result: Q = 1.6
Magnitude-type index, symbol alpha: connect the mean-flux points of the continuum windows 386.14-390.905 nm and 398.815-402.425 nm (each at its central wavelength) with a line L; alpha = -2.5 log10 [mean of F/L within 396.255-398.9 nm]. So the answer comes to 0.37 mag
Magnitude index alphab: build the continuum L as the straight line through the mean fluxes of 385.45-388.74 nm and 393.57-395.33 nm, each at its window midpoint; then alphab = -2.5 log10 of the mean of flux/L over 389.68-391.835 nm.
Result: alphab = -0.09 mag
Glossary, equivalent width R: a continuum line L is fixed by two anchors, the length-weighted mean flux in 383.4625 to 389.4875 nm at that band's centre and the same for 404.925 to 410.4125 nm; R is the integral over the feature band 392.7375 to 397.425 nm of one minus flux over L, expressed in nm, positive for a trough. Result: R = 0.95 nm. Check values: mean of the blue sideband 47.6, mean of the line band 45.8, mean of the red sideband 71.8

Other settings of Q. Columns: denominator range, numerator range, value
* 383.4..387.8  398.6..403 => 1.67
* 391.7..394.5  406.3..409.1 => 1.77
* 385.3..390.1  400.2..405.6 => 1.63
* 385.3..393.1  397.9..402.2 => 1.49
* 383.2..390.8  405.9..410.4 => 1.64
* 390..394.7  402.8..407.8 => 1.62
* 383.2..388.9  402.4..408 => 1.75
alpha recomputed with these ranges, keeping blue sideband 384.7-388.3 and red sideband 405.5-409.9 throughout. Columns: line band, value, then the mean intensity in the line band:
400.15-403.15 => -0.13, 75.4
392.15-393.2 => 0.25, 45.7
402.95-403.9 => -0.06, 72.2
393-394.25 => 0.49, 37.4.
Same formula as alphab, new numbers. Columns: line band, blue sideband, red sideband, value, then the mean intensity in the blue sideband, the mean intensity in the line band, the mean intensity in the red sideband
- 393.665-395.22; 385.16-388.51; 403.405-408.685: 0.15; 50.3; 52.3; 74.4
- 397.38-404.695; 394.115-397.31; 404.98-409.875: -0.19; 49.6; 71.5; 73.1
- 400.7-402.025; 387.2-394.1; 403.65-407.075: -0.12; 48.8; 75.9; 75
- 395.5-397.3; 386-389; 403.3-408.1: 0.37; 49.7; 43.7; 74.3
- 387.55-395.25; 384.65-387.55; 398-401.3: 0.19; 52.3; 49.8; 71.1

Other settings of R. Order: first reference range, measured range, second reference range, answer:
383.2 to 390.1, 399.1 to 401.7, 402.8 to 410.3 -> -0.33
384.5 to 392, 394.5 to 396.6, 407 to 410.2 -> 0.07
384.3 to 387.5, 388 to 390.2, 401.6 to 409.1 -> 0.25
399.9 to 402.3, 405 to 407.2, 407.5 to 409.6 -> 0.01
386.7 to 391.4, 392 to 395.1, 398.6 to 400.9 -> 0.68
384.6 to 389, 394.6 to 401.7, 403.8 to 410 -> 0.30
